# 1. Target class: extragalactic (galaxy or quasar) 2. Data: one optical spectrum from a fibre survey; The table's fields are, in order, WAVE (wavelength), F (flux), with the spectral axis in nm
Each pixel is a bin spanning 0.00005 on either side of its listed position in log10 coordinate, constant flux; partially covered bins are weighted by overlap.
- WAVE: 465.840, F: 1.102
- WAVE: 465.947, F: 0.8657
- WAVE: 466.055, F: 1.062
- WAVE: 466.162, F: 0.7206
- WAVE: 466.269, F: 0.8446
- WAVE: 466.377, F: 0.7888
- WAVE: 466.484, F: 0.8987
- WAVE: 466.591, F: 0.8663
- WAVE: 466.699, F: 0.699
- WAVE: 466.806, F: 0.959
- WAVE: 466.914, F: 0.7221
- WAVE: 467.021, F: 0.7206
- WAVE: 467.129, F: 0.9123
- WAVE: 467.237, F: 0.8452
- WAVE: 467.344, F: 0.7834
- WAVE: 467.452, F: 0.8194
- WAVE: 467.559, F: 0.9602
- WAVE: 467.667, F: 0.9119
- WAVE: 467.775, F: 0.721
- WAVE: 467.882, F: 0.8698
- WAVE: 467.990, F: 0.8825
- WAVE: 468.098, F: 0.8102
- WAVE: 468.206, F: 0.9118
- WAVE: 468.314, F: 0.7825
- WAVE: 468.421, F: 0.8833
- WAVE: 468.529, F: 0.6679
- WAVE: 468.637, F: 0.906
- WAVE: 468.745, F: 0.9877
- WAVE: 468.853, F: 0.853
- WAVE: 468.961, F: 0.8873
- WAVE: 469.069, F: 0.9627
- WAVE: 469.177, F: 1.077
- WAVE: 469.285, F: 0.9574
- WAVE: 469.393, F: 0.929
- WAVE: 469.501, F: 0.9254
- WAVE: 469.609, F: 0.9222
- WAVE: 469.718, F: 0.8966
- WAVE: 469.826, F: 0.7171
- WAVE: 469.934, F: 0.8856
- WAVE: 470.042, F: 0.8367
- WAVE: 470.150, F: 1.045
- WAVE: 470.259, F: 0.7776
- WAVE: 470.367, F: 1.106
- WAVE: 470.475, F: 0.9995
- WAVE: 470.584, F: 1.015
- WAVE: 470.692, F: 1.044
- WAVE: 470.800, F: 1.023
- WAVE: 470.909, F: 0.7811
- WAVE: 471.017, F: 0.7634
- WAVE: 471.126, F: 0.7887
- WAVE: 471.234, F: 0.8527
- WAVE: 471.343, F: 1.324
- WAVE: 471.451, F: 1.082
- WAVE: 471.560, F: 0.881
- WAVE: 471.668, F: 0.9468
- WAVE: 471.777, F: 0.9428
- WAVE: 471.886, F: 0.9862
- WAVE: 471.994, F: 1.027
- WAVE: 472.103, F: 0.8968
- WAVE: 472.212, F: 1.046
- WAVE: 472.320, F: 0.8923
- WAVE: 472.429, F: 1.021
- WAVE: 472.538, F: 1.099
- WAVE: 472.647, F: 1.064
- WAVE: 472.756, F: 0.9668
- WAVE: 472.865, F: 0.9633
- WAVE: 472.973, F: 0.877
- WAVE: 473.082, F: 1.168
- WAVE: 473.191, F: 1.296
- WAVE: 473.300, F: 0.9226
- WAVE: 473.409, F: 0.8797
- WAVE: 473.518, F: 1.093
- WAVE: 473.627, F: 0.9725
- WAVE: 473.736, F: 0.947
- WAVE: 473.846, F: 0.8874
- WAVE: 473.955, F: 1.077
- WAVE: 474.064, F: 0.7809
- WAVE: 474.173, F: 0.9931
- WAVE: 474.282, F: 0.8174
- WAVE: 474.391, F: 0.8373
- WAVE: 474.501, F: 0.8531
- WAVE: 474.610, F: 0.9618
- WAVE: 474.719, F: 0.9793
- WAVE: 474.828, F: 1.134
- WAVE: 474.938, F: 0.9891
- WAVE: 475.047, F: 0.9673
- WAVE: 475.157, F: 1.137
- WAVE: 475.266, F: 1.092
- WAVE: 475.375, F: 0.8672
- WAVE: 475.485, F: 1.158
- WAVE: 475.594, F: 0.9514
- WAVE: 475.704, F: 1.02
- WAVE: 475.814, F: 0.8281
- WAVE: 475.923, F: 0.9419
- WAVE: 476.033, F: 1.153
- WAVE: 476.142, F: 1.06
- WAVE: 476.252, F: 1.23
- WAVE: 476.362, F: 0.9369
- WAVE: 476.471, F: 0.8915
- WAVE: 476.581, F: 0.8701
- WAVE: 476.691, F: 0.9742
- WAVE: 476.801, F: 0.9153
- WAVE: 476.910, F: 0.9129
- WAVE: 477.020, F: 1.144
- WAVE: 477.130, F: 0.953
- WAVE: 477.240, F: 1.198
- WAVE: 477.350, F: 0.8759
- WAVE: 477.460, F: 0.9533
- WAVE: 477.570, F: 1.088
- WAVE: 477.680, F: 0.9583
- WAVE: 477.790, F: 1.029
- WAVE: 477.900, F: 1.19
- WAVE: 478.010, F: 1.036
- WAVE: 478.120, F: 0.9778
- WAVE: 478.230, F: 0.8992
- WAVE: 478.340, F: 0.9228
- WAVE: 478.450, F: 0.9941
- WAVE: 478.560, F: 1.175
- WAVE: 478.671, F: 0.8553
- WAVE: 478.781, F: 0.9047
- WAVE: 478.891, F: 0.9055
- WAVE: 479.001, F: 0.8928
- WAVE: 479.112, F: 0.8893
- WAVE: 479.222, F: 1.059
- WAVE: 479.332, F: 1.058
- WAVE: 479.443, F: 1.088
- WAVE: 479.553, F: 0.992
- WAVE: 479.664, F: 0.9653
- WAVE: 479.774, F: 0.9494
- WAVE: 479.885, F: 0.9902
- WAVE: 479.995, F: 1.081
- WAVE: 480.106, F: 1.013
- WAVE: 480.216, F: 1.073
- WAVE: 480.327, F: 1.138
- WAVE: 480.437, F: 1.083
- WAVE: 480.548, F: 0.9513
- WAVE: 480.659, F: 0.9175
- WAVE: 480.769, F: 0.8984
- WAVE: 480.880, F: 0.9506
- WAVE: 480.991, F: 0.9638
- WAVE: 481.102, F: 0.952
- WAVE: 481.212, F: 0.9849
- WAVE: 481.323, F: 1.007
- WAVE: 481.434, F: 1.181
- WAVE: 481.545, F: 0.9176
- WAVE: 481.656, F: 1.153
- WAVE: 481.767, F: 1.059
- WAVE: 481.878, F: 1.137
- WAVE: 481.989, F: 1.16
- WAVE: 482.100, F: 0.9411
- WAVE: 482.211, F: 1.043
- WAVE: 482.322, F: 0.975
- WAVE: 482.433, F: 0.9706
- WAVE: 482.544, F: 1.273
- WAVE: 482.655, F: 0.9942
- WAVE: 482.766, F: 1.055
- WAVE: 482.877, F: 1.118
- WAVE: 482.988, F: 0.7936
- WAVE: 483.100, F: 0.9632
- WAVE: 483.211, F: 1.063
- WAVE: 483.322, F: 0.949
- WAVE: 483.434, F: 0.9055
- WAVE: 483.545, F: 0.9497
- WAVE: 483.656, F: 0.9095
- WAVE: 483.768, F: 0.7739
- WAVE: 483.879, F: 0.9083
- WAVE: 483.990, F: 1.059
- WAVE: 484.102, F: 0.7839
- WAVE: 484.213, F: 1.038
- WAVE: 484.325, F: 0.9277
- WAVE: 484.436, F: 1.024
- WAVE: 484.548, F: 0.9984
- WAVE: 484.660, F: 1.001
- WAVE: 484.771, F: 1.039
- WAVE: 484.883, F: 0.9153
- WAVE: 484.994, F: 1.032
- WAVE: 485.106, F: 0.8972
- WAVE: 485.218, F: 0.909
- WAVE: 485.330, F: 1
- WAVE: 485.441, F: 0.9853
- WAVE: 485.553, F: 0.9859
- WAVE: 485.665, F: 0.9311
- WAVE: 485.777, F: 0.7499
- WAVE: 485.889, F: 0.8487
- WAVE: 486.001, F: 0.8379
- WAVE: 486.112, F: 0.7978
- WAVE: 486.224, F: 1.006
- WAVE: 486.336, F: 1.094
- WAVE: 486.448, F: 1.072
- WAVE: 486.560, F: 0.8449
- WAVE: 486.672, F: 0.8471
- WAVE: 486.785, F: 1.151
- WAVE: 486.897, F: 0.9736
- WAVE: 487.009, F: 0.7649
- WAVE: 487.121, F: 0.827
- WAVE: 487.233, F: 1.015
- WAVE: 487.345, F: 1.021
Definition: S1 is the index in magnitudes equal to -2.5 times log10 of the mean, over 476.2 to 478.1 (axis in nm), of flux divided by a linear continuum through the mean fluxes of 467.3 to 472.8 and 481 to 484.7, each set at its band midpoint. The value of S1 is -0.05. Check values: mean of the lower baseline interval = 0.924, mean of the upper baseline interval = 0.998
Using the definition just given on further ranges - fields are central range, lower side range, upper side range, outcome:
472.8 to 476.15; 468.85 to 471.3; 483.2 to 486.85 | -0.069 mag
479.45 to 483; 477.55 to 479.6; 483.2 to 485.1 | -0.055 mag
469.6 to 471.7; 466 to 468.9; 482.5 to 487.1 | -0.085 mag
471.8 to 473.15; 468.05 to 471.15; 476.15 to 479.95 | -0.078 mag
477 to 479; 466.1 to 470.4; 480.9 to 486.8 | -0.070 mag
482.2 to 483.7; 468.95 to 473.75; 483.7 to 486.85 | -0.054 mag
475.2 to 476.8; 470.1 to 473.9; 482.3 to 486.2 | -0.026 mag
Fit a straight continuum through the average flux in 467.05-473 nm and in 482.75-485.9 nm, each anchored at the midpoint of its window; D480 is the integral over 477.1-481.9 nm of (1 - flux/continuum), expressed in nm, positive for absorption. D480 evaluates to -0.34 nm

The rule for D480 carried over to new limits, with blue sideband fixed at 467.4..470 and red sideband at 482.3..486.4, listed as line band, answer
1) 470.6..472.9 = -0.20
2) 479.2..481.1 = -0.14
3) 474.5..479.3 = -0.39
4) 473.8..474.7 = 0.00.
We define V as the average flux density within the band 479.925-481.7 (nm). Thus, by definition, 1.02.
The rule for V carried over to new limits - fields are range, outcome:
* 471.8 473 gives 0.987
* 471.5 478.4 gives 0.989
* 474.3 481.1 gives 0.993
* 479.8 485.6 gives 0.996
